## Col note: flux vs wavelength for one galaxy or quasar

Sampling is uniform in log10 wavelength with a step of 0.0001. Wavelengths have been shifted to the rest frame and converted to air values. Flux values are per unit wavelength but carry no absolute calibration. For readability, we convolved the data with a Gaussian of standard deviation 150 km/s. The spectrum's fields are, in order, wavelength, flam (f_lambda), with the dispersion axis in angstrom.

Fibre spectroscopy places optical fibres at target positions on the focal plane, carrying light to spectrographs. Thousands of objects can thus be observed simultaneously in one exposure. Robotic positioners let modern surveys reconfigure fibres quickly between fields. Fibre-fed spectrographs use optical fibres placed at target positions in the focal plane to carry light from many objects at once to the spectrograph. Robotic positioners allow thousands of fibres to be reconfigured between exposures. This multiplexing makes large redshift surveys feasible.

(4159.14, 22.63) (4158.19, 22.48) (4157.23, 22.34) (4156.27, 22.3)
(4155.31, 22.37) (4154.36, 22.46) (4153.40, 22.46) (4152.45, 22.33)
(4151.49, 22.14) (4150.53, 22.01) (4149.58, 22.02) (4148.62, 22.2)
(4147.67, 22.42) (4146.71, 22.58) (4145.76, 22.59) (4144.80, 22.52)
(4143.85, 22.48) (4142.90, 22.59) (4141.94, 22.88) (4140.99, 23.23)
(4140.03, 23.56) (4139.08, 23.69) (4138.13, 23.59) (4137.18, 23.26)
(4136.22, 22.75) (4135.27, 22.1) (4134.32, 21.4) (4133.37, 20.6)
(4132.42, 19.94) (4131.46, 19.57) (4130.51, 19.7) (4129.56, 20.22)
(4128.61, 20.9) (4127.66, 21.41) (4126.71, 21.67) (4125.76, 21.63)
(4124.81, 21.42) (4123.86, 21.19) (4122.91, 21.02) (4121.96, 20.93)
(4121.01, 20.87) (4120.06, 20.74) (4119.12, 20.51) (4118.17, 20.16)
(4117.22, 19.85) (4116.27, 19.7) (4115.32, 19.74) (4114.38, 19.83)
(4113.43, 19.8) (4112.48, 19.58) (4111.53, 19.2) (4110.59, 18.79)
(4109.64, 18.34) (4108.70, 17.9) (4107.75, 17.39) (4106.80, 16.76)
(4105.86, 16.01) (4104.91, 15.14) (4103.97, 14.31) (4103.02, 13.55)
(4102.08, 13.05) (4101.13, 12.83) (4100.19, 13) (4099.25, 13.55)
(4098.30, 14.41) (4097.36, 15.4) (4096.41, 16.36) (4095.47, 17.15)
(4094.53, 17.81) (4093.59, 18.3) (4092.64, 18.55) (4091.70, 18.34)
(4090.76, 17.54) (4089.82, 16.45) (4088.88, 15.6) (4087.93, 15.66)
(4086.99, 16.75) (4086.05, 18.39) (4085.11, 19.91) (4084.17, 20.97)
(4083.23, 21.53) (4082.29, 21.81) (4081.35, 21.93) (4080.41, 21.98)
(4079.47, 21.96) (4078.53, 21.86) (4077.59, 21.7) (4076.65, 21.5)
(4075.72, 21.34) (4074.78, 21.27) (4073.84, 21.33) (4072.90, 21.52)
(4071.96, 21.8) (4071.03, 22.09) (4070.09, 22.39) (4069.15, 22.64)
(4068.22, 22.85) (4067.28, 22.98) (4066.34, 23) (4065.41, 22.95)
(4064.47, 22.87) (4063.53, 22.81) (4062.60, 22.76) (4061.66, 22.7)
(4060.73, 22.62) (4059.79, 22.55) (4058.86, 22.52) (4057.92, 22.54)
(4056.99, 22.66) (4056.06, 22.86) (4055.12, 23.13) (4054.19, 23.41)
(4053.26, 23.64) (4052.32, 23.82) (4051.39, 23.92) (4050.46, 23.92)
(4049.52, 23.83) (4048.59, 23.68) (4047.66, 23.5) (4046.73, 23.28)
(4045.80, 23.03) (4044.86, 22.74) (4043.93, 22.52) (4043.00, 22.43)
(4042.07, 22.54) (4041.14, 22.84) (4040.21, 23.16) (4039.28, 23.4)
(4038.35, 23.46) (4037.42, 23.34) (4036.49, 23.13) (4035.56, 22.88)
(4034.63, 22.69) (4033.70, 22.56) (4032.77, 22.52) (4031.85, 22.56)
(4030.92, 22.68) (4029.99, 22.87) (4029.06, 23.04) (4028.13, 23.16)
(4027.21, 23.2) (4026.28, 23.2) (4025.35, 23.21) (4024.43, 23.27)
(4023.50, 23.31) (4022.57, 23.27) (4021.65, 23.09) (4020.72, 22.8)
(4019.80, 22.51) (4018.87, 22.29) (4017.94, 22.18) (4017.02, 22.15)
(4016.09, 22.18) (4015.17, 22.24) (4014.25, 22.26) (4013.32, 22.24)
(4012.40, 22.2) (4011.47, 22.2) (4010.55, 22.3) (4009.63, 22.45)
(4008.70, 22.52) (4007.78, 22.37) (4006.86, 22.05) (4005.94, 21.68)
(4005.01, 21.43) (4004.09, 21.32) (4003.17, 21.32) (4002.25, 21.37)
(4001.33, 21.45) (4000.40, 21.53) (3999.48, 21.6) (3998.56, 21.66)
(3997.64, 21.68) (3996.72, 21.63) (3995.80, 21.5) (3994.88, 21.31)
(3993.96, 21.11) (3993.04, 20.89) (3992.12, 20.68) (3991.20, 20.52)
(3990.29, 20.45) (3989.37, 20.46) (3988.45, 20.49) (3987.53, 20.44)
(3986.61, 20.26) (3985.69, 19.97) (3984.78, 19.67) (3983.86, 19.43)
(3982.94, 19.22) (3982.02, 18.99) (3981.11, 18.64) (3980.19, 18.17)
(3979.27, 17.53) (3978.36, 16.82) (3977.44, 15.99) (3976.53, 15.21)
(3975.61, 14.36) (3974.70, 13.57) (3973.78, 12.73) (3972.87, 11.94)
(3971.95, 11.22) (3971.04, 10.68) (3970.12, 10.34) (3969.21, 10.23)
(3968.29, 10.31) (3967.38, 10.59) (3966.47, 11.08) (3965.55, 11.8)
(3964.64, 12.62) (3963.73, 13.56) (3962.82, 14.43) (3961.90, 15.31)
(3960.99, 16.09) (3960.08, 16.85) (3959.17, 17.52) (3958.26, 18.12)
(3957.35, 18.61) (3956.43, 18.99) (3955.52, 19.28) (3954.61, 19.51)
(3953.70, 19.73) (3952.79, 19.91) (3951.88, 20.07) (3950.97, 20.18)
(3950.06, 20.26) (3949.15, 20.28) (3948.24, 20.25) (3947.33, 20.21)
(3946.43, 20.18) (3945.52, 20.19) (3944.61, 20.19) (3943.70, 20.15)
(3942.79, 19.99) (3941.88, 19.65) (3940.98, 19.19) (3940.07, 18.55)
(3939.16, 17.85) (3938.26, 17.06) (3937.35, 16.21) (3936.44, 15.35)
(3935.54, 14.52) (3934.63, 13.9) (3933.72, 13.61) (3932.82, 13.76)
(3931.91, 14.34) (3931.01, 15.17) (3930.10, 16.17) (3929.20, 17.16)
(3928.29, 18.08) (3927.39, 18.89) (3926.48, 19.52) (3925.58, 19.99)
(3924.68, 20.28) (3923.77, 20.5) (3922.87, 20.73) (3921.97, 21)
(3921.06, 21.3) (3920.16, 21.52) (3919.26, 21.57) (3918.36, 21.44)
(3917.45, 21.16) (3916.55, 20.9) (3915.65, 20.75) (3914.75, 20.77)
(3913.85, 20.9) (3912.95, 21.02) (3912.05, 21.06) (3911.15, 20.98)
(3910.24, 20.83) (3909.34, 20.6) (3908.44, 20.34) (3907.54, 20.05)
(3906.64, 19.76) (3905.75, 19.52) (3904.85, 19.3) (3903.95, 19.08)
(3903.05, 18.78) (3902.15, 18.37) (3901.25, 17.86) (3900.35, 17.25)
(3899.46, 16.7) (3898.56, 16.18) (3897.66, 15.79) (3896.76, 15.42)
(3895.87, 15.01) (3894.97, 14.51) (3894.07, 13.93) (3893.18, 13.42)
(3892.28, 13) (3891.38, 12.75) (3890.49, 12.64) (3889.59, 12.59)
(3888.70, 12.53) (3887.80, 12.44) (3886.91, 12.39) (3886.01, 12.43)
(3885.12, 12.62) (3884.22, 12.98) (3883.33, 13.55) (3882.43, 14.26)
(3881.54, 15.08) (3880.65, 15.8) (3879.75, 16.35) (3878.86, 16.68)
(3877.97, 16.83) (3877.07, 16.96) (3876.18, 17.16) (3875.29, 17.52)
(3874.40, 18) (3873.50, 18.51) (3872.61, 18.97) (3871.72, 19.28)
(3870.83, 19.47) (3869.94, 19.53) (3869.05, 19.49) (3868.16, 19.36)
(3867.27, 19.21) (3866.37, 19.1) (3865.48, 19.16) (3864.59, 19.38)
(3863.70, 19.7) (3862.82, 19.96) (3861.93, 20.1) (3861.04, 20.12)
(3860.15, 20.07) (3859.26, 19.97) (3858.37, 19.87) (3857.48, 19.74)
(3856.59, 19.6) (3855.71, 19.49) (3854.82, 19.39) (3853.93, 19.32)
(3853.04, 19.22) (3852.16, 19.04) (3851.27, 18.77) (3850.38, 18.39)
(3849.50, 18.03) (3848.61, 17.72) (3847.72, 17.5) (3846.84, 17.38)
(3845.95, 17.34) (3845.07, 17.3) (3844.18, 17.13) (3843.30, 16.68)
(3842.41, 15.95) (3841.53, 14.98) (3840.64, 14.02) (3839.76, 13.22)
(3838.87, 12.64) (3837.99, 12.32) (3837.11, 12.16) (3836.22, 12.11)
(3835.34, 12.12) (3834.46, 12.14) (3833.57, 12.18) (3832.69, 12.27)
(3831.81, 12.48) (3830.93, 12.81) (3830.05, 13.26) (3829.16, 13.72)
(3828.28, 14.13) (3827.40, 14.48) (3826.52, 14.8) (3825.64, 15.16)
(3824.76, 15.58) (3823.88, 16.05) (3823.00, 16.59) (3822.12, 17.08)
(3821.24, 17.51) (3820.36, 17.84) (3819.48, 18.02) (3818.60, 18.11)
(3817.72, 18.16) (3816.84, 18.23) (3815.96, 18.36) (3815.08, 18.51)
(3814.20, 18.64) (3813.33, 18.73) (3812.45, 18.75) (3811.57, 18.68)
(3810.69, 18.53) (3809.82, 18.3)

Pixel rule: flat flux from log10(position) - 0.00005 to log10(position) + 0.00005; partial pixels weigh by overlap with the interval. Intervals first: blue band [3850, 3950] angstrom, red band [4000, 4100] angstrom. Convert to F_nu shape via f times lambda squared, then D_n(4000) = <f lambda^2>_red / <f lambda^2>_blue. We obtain 1.30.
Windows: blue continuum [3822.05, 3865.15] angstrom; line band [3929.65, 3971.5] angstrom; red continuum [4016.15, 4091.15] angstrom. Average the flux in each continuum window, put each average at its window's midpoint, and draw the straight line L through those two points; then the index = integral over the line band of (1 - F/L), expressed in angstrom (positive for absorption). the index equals 6.0 angstrom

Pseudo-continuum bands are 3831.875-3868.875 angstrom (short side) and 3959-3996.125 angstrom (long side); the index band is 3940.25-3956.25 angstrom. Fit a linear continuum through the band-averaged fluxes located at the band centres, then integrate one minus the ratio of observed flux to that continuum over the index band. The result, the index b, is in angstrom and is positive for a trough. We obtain -3.23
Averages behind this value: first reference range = 17.1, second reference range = 16.4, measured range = 19.9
